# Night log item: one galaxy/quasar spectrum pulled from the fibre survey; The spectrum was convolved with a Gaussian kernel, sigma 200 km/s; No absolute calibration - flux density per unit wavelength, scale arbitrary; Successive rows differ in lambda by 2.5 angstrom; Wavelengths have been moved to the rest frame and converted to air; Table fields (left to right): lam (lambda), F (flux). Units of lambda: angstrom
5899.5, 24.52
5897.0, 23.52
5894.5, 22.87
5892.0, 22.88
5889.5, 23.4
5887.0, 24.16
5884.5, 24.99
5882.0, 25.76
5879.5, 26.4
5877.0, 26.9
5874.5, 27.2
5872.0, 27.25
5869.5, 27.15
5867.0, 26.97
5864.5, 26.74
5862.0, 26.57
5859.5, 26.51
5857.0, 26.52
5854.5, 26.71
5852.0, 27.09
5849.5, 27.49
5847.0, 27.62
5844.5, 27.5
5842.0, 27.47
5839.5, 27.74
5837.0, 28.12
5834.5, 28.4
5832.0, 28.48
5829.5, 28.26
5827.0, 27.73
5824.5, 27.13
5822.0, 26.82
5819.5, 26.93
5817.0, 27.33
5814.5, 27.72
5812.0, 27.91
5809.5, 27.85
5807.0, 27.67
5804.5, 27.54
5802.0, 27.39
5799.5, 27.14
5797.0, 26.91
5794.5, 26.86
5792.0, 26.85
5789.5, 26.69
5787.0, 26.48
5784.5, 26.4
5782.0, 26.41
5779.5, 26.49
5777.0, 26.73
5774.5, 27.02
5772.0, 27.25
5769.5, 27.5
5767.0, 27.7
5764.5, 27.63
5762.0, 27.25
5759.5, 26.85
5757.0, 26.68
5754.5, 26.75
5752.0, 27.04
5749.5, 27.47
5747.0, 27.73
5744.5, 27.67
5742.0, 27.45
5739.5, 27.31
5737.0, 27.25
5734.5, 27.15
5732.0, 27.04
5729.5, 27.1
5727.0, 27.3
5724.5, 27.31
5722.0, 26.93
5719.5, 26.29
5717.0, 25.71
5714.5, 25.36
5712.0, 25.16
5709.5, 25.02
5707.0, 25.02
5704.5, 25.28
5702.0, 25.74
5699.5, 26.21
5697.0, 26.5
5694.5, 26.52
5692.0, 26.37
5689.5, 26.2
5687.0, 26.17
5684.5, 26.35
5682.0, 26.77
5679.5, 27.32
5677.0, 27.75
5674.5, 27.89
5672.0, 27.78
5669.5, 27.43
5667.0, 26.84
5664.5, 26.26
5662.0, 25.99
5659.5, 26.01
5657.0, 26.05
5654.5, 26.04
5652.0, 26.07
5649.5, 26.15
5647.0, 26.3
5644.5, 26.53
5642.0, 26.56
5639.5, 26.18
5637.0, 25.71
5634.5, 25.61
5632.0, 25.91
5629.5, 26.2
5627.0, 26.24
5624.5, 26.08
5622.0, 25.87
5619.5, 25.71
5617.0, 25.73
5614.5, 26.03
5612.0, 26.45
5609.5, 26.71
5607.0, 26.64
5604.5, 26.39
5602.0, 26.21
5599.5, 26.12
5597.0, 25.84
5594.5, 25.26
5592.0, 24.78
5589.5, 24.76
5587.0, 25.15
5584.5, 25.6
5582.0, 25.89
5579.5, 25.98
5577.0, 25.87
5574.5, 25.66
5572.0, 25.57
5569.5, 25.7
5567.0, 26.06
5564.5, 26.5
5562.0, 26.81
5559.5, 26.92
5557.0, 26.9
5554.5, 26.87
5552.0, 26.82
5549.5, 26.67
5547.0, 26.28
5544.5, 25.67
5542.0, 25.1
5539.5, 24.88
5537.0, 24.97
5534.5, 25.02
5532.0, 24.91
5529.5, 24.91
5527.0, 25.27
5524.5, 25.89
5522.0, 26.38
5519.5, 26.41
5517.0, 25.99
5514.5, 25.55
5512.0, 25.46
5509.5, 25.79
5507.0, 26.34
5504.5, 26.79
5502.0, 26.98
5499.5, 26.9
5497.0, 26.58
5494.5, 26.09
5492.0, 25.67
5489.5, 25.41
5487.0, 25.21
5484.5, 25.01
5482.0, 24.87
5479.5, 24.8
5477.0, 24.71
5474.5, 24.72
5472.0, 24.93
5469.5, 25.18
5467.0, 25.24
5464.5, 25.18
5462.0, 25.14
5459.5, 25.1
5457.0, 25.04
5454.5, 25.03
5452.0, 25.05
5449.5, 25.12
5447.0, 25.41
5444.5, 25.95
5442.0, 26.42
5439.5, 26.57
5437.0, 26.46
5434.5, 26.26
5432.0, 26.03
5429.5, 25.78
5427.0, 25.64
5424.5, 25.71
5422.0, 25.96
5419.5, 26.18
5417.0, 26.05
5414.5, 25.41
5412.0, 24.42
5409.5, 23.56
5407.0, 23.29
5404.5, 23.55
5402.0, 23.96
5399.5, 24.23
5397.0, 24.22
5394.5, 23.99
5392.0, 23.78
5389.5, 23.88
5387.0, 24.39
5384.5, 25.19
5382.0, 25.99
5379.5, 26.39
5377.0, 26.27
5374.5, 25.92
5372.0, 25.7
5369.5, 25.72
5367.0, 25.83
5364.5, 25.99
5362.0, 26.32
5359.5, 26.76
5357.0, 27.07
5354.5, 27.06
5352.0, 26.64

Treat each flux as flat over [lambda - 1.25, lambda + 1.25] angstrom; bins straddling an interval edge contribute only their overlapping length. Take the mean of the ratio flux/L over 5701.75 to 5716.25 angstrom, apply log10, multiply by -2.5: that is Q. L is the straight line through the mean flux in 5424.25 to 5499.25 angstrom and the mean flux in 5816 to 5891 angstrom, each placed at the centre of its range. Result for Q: 0.05 mag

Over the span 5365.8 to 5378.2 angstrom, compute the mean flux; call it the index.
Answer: 25.9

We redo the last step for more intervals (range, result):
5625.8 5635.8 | 26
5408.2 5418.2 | 24.8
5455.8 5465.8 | 25.1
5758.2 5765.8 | 27.2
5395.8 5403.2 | 24.1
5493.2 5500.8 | 26.5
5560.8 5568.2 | 26.5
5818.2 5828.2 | 27.2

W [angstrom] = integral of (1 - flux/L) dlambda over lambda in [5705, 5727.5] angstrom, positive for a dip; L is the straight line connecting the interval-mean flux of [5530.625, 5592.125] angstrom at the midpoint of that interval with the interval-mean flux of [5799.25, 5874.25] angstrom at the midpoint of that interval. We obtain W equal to 0.6 angstrom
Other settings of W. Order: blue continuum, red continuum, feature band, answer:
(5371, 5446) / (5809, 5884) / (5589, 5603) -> 0.3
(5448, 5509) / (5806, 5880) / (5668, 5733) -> 0.3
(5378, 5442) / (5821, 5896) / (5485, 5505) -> -0.6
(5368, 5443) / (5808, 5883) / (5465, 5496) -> 0.5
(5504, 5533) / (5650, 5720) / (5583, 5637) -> 0.4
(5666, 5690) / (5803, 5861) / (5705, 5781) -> 1.2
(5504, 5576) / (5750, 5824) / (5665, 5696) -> -0.4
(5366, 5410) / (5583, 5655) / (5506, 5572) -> -0.9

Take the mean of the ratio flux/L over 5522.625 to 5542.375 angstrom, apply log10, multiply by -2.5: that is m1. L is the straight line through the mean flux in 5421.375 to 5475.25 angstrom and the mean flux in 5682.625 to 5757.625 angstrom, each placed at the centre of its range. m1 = 0.03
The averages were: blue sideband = 25.5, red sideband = 26.5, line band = 25.2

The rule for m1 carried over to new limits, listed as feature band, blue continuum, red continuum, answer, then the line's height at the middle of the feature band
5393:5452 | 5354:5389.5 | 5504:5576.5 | 0.03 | 25.9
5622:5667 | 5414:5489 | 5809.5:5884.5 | 0.01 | 26.3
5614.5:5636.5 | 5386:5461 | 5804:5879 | 0.01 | 26.2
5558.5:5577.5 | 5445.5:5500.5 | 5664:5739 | -0.01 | 25.8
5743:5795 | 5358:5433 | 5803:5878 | 0.00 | 27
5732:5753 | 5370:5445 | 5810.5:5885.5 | -0.03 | 26.7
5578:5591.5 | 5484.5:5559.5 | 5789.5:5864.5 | 0.03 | 26.2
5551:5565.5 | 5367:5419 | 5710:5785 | -0.04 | 25.8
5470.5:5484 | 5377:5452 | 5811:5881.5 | 0.03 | 25.5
